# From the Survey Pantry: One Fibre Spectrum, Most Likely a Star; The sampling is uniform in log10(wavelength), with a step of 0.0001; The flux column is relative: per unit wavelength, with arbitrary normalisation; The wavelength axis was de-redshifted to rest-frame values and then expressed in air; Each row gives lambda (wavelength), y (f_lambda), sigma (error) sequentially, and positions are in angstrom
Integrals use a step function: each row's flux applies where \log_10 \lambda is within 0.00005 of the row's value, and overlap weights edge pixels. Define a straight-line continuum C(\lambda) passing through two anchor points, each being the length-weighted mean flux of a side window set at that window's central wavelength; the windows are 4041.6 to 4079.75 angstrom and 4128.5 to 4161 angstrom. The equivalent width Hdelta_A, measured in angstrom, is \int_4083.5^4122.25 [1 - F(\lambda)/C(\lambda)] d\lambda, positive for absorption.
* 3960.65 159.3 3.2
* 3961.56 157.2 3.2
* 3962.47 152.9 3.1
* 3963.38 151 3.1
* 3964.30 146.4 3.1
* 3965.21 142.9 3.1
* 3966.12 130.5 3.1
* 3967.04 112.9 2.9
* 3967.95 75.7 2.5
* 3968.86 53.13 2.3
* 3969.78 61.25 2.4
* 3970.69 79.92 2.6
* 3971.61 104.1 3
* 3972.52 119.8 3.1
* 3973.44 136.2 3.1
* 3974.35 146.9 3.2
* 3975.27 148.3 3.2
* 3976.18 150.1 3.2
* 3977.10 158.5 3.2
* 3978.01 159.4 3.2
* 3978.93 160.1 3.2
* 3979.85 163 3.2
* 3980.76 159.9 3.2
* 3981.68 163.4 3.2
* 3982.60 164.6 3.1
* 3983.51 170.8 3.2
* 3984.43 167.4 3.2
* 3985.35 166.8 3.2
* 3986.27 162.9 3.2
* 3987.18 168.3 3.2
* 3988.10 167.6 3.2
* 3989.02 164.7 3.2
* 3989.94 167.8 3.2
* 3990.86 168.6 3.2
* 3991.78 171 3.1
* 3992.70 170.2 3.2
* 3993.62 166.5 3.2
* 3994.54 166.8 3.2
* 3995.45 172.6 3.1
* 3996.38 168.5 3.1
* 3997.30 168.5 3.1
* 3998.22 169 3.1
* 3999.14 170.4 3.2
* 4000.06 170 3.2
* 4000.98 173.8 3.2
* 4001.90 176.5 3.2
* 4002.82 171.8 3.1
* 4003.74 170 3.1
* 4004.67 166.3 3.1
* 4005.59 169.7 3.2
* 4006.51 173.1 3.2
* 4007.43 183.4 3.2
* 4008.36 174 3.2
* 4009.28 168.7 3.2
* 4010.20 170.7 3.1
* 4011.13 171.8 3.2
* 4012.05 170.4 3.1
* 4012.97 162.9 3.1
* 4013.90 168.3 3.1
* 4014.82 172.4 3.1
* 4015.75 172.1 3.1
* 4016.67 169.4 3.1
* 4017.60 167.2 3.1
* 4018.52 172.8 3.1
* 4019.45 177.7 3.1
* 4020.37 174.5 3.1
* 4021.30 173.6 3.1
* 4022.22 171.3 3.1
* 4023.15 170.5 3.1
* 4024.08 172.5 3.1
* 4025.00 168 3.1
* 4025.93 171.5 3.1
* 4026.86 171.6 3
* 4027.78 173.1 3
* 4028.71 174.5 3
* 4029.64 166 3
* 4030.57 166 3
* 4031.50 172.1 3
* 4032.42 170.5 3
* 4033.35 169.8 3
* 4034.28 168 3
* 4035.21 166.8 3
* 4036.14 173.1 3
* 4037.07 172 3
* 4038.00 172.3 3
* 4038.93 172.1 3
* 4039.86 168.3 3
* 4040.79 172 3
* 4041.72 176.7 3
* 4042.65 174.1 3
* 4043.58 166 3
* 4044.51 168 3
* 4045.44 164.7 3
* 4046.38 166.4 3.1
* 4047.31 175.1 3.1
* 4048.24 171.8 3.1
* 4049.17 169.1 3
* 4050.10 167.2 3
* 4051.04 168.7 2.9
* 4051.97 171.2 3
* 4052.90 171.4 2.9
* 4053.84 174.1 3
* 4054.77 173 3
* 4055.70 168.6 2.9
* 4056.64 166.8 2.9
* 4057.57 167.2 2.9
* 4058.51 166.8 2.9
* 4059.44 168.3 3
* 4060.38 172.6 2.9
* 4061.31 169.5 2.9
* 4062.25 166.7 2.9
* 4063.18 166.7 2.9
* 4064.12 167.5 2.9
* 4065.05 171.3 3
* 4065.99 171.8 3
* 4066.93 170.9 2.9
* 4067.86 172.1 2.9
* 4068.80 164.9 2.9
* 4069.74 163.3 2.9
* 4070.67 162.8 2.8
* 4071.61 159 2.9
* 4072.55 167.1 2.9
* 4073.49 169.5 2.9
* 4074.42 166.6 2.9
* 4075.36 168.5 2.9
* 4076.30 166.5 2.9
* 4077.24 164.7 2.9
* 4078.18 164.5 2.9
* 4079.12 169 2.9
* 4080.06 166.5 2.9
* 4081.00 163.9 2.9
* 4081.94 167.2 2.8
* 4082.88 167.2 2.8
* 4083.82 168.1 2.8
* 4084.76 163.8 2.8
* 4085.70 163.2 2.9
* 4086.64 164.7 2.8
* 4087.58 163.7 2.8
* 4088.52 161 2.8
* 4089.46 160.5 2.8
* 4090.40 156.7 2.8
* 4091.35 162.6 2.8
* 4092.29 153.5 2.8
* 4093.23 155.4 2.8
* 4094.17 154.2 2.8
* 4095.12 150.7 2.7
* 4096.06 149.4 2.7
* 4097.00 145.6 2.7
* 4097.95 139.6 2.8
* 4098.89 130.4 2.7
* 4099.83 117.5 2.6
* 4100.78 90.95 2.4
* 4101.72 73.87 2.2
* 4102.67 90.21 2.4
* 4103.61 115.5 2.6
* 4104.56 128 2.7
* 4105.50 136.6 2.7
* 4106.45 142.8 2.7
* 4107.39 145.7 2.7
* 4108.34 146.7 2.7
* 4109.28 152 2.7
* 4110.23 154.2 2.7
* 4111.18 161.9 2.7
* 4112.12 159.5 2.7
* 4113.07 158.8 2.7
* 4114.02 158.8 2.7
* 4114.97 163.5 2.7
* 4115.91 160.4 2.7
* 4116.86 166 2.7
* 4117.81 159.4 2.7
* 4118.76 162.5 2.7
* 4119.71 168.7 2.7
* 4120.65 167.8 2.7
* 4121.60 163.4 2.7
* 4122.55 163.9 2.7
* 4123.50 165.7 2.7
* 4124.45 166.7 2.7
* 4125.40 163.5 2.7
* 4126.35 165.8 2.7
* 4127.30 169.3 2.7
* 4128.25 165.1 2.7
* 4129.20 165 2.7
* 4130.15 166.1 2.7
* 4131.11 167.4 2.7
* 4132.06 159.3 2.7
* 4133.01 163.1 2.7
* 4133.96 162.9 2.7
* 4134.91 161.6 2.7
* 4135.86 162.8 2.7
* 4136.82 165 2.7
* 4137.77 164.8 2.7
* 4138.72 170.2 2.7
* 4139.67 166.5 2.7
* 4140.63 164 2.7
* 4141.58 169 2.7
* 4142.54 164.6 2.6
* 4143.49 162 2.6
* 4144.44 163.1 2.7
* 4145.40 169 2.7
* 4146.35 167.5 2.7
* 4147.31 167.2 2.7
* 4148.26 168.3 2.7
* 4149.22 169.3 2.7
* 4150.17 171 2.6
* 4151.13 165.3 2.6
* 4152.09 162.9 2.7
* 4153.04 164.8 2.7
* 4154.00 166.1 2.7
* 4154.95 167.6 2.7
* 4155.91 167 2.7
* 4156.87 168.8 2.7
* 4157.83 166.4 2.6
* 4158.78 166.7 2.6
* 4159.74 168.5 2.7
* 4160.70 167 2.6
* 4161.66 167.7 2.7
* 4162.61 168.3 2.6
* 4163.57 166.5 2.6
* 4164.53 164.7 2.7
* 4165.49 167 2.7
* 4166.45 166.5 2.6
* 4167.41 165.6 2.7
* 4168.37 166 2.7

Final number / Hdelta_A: 4.33 angstrom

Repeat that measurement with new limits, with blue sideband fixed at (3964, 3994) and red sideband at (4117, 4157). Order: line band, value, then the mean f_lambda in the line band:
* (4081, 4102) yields 1.3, 149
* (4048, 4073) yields -2.2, 168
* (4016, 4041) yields -3.4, 171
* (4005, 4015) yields -1.6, 171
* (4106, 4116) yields 0.4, 155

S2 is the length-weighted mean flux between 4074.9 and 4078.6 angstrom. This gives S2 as 166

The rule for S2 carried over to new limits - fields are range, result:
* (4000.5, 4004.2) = 173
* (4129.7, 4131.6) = 166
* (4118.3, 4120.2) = 166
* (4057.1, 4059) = 167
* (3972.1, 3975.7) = 138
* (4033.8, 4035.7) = 167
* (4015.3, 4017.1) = 171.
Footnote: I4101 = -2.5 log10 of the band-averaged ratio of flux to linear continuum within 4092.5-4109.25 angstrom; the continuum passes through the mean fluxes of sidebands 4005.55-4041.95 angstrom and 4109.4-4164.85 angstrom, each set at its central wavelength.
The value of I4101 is 0.26 mag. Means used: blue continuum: 171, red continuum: 165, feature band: 131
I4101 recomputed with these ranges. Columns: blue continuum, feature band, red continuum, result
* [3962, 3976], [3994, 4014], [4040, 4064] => -0.22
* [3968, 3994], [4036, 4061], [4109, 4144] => -0.10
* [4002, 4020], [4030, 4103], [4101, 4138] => 0.00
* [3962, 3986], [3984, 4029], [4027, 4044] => -0.11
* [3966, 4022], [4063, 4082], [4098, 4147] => -0.08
